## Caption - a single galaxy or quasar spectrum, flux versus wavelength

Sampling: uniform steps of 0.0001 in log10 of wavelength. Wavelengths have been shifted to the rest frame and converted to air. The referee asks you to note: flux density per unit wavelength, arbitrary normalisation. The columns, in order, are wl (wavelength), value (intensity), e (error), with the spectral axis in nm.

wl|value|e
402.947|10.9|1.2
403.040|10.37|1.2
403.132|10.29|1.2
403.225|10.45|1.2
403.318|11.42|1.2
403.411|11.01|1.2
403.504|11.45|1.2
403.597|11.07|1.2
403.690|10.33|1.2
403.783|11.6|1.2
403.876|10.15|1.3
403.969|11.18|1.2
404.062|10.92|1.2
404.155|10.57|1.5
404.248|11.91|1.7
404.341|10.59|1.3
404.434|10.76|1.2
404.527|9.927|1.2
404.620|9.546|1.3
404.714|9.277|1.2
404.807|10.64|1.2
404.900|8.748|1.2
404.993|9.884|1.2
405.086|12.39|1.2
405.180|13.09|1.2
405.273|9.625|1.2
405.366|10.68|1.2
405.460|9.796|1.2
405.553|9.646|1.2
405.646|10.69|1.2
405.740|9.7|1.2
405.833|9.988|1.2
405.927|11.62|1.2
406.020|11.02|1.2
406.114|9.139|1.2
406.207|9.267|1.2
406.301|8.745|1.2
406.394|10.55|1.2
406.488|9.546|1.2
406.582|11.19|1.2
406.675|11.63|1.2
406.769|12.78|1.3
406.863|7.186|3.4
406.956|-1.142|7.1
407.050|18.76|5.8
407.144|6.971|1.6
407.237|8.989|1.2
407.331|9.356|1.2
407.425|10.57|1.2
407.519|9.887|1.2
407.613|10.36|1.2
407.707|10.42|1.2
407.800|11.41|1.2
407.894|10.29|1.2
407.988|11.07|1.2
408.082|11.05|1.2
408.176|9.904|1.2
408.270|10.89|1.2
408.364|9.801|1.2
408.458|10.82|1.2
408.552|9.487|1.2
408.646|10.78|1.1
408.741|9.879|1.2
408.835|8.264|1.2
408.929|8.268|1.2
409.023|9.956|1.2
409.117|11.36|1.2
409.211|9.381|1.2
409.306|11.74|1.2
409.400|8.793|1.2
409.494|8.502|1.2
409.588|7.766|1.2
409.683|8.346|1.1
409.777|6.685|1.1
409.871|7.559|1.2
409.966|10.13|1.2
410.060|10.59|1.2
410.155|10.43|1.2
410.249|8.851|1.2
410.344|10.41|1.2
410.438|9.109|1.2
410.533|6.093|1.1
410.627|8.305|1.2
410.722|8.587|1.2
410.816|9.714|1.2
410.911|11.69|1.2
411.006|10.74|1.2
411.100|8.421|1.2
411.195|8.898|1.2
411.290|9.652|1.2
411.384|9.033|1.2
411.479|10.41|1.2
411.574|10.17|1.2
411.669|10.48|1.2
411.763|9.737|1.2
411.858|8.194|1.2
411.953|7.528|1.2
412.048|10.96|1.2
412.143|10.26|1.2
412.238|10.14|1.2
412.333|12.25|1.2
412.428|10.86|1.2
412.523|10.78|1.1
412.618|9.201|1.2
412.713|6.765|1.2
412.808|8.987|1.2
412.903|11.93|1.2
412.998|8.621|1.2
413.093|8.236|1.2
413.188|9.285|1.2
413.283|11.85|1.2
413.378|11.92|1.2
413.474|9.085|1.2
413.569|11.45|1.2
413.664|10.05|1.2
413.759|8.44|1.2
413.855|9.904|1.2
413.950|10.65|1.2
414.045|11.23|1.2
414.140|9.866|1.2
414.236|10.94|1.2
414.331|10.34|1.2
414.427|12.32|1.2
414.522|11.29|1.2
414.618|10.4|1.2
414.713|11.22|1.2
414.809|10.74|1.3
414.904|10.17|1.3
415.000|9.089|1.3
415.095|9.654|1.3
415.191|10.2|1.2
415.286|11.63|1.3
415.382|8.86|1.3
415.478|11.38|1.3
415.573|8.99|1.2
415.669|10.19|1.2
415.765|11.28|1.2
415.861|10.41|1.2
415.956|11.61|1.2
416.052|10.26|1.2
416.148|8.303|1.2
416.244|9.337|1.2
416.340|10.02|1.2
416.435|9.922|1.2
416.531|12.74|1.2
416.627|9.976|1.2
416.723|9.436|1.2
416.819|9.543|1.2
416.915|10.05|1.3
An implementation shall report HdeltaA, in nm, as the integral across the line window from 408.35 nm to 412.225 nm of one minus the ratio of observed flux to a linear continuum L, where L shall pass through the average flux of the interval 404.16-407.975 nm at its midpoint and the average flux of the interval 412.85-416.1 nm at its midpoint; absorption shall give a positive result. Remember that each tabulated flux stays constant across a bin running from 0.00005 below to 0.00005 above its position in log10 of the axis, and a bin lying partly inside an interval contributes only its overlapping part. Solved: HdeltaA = 0.32 nm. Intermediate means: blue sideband 10.1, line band 9.41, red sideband 10.4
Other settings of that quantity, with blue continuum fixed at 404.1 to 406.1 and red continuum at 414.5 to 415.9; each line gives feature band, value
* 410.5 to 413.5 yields 0.21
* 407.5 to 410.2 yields 0.16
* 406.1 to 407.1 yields 0.06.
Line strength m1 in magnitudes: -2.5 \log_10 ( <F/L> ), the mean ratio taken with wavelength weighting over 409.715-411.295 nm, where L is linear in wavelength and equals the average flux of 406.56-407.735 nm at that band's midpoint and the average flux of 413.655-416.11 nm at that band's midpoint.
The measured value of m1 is 0.10 mag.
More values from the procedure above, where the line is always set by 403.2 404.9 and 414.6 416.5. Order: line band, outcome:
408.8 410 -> 0.16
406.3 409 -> 0.06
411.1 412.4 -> 0.06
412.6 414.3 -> 0.04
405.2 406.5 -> 0.05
